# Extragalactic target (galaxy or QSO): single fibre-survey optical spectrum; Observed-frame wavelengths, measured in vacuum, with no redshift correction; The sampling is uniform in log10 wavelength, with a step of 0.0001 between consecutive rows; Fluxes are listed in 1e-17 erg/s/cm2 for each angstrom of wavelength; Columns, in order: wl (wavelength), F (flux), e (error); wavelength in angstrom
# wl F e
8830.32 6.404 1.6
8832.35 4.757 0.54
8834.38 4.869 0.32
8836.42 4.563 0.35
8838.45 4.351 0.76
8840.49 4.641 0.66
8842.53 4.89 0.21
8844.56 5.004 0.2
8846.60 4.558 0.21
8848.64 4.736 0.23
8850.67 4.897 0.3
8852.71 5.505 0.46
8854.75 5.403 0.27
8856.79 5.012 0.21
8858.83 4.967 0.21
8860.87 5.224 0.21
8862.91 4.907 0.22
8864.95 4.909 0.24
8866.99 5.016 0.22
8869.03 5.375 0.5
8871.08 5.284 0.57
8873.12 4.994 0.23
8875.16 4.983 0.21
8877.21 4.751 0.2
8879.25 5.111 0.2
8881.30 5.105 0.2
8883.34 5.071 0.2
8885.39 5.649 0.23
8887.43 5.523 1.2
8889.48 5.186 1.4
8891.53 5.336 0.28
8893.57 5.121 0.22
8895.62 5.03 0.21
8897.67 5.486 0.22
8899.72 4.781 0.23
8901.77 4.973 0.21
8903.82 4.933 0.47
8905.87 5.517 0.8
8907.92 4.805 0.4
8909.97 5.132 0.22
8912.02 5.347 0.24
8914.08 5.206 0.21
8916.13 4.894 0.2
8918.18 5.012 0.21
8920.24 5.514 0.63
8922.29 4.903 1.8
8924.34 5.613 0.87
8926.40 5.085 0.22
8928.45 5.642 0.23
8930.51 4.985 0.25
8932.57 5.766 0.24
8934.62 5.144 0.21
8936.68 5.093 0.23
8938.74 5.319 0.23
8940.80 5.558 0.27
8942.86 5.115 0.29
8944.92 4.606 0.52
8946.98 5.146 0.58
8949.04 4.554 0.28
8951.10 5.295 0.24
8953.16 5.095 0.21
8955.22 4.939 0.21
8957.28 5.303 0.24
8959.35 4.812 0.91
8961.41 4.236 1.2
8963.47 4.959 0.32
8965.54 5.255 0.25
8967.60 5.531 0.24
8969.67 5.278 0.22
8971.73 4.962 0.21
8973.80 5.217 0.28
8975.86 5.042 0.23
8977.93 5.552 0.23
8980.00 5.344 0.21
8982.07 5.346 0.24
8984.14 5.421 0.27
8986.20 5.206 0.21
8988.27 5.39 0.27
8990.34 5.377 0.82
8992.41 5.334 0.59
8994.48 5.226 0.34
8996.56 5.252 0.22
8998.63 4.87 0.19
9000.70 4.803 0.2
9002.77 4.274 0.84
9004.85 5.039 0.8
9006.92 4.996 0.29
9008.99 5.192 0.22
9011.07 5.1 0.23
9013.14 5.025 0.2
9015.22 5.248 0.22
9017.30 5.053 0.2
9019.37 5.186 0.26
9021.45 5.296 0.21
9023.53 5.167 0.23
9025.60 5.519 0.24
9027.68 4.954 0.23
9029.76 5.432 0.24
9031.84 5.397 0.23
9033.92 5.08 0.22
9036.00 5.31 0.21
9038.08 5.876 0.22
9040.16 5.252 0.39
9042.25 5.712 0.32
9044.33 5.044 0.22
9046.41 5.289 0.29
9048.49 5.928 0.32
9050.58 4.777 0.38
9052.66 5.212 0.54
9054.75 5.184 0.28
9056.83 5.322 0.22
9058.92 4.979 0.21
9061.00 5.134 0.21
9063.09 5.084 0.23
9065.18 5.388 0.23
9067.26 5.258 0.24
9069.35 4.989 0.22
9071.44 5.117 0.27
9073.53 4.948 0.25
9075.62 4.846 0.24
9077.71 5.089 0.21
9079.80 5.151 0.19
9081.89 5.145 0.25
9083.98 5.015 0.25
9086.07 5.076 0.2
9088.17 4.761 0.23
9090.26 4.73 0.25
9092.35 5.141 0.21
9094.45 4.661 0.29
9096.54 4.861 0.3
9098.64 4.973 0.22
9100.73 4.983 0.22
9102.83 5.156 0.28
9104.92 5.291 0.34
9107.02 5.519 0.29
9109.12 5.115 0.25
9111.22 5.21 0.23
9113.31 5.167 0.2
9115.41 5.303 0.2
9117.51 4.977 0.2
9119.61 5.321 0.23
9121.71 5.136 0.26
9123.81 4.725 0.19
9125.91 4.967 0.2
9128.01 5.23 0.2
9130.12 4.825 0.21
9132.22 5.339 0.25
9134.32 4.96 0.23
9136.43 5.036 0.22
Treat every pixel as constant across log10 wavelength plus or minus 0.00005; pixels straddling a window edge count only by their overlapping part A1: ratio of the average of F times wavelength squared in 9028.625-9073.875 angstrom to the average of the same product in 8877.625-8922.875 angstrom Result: 1.05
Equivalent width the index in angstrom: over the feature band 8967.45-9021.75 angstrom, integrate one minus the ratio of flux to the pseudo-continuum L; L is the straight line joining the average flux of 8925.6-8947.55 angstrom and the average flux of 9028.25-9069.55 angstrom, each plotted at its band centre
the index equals 1.0 angstrom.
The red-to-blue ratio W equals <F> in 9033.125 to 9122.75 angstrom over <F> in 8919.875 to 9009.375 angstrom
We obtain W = 1.0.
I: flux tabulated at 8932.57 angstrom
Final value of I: 5.766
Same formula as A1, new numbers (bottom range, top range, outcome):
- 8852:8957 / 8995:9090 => 1.03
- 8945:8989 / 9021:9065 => 1.05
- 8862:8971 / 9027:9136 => 1.04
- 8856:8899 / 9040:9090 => 1.04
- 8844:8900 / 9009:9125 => 1.05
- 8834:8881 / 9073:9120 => 1.08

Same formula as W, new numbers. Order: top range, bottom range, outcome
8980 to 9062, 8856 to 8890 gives 1.02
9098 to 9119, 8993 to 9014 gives 1.04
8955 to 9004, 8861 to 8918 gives 1.00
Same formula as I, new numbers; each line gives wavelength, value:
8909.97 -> 5.132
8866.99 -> 5.016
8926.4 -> 5.085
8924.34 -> 5.613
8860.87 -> 5.224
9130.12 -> 4.825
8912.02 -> 5.347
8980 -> 5.344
